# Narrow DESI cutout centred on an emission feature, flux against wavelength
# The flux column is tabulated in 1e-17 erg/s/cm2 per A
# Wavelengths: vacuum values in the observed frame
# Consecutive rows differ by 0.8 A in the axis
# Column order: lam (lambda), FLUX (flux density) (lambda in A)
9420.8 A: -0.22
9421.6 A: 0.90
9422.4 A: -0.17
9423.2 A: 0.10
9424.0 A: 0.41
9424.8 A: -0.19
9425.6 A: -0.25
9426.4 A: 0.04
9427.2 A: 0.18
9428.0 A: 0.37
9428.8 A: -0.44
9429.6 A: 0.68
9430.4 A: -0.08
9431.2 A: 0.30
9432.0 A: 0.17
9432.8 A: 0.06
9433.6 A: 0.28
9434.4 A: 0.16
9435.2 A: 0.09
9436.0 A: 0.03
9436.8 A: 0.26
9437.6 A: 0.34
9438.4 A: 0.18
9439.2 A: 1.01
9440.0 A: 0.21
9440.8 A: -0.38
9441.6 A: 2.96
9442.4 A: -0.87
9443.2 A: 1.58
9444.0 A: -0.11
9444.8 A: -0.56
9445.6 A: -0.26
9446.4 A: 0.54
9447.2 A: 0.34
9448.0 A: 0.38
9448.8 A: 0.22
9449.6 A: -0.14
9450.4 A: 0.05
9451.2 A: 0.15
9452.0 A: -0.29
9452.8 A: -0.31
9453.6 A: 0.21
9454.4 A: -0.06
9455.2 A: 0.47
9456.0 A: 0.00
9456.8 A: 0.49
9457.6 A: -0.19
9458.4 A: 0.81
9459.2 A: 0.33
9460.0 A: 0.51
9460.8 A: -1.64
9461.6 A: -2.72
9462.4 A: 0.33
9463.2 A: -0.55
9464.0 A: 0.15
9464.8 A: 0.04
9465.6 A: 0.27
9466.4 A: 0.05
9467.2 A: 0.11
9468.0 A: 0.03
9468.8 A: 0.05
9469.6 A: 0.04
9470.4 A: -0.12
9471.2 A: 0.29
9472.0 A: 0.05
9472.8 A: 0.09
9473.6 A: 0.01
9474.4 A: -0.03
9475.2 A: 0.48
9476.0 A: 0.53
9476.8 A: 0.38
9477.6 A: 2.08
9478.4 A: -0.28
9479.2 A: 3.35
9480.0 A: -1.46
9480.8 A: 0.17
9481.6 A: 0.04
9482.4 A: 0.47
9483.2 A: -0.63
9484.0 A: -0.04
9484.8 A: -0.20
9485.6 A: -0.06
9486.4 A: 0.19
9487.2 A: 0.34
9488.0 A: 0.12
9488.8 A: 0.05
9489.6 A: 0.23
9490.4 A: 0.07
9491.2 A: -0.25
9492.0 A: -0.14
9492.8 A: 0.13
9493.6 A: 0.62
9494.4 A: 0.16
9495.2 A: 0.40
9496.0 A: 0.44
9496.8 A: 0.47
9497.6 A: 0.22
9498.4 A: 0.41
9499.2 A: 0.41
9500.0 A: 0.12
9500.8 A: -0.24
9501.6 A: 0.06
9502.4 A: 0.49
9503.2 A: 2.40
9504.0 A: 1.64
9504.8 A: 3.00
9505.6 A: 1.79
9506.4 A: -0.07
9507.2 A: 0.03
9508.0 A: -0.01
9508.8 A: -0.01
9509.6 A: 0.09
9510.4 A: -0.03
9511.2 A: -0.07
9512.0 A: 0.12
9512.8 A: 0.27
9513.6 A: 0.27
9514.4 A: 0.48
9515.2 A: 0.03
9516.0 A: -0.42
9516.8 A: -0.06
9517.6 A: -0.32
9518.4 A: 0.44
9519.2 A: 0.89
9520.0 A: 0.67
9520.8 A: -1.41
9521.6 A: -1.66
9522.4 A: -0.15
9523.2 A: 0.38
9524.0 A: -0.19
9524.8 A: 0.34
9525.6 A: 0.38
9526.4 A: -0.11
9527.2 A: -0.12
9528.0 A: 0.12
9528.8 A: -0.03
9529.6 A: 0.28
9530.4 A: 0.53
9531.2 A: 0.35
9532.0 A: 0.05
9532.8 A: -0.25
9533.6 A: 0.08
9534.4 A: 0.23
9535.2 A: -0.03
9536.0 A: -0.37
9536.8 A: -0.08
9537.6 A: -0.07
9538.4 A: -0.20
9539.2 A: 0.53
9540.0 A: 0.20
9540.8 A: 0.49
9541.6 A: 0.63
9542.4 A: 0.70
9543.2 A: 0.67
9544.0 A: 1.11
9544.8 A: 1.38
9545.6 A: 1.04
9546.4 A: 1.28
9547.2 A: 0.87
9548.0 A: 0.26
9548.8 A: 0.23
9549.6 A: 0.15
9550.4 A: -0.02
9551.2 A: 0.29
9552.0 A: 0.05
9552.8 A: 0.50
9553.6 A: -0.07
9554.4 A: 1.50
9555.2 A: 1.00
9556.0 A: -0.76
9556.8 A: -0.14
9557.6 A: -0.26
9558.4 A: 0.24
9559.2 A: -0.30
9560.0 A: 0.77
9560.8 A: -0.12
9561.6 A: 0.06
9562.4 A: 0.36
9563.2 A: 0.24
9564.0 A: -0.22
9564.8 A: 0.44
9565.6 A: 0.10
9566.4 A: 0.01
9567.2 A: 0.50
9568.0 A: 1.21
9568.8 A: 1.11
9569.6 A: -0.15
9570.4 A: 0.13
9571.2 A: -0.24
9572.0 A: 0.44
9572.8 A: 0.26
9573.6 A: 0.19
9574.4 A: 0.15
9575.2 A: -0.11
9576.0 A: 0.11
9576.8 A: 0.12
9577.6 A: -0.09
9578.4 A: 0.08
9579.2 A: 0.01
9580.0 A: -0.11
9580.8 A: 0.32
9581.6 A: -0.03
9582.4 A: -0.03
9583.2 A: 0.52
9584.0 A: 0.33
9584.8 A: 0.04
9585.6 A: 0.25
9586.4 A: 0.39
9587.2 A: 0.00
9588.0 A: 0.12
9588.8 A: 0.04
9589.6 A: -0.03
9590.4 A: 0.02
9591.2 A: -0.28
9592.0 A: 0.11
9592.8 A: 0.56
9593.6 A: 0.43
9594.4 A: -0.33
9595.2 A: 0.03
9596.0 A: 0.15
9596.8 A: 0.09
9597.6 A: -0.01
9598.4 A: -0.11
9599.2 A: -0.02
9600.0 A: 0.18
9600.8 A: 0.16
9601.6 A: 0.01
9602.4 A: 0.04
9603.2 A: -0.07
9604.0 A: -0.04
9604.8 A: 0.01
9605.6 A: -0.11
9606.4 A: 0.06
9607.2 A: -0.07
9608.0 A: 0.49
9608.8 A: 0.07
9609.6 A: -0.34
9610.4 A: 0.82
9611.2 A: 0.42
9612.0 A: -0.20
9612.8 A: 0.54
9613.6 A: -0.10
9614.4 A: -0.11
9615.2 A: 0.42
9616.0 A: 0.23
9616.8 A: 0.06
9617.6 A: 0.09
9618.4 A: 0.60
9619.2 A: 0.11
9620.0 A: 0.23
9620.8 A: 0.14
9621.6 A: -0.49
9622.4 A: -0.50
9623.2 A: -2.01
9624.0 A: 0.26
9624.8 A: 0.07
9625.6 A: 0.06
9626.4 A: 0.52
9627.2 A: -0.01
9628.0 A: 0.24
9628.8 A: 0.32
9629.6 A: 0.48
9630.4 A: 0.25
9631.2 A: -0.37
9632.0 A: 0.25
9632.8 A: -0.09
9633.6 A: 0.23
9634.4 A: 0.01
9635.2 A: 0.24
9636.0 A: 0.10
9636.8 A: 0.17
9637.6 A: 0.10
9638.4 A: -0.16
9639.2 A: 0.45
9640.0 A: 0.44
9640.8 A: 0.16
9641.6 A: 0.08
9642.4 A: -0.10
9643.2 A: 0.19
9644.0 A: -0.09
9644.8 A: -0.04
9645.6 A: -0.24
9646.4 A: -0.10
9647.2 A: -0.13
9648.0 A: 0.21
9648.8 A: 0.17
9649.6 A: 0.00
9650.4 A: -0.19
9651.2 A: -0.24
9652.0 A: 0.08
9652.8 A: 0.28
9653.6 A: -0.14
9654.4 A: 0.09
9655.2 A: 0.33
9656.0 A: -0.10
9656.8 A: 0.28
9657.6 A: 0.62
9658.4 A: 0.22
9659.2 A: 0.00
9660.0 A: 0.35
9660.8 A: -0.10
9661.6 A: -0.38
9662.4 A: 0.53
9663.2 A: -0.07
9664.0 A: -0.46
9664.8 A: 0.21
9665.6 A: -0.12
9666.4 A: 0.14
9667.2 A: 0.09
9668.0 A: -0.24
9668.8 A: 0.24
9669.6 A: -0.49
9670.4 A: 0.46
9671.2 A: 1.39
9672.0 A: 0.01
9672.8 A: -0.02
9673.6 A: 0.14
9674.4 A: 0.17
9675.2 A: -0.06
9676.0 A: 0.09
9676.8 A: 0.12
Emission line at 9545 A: H-beta 4861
